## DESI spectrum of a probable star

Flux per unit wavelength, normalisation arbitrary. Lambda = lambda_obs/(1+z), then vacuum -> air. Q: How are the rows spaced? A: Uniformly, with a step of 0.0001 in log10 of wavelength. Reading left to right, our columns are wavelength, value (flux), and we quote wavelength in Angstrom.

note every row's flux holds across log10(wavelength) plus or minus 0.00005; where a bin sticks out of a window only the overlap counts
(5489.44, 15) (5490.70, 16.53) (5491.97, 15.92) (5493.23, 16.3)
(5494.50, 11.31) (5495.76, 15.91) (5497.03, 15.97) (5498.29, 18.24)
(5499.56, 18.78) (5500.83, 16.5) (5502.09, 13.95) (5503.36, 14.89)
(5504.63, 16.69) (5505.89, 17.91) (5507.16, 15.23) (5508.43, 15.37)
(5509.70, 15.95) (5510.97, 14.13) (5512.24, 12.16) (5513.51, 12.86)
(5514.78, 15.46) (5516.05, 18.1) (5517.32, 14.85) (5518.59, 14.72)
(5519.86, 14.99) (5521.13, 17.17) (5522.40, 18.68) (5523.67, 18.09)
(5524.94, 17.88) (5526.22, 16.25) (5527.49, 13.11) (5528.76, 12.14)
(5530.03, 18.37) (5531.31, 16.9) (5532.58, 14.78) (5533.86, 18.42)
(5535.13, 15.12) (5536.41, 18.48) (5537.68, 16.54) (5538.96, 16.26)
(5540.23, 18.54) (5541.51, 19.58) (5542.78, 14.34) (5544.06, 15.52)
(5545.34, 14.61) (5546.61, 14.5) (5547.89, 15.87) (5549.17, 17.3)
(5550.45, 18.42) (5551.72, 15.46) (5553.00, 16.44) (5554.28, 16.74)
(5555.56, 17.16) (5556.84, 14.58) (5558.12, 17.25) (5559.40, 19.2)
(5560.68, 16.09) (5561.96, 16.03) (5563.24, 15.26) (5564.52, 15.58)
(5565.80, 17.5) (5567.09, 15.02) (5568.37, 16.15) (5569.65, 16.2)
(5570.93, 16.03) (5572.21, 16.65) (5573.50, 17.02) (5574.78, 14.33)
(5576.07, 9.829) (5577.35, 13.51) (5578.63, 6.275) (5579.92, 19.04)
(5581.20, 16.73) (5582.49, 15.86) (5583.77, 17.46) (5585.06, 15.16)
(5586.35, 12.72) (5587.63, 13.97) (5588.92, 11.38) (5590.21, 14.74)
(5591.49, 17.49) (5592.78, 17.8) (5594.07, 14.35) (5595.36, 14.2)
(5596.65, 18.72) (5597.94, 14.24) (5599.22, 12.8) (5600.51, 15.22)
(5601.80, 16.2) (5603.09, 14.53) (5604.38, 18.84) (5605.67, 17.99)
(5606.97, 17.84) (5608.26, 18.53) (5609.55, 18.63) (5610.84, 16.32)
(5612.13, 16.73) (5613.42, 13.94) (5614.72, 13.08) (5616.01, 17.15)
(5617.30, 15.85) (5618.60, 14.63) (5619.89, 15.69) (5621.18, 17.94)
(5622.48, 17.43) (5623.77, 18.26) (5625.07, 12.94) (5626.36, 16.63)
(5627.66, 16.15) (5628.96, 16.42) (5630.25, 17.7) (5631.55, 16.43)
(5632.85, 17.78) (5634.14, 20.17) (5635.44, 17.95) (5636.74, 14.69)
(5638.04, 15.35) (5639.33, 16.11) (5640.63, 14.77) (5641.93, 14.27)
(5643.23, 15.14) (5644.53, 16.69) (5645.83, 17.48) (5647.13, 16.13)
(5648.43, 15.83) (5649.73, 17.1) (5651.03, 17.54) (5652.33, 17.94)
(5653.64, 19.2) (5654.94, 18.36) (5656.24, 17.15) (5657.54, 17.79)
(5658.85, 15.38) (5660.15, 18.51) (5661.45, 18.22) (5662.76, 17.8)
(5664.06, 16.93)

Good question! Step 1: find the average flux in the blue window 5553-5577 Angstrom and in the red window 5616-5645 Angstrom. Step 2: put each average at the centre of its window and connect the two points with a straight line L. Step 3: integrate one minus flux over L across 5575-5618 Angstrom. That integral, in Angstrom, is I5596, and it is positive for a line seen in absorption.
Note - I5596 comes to 2.0 Angstrom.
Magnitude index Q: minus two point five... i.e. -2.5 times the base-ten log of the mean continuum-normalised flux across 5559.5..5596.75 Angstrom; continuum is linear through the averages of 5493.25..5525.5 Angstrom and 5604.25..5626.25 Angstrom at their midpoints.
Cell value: 0.074 mag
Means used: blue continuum 15.8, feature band 15.2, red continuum 16.5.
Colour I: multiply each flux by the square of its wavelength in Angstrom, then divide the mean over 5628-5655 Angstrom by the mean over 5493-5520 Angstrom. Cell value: 1.14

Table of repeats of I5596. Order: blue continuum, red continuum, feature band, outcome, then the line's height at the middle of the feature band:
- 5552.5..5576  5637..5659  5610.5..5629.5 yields 0.6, 16.4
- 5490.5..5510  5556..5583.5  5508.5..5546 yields -0.5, 15.8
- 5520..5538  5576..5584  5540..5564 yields -1.4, 15.5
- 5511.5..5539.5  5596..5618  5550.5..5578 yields 0.4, 16.1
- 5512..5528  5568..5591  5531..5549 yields -1.1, 15.4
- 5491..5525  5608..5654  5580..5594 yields 0.7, 16.2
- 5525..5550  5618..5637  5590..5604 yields 0.8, 16.6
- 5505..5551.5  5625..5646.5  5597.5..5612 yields -0.2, 16.3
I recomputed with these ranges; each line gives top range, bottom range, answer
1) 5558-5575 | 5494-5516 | 1.08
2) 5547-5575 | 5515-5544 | 1.01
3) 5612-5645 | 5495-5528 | 1.06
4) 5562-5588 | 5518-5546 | 0.93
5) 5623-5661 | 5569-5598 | 1.14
